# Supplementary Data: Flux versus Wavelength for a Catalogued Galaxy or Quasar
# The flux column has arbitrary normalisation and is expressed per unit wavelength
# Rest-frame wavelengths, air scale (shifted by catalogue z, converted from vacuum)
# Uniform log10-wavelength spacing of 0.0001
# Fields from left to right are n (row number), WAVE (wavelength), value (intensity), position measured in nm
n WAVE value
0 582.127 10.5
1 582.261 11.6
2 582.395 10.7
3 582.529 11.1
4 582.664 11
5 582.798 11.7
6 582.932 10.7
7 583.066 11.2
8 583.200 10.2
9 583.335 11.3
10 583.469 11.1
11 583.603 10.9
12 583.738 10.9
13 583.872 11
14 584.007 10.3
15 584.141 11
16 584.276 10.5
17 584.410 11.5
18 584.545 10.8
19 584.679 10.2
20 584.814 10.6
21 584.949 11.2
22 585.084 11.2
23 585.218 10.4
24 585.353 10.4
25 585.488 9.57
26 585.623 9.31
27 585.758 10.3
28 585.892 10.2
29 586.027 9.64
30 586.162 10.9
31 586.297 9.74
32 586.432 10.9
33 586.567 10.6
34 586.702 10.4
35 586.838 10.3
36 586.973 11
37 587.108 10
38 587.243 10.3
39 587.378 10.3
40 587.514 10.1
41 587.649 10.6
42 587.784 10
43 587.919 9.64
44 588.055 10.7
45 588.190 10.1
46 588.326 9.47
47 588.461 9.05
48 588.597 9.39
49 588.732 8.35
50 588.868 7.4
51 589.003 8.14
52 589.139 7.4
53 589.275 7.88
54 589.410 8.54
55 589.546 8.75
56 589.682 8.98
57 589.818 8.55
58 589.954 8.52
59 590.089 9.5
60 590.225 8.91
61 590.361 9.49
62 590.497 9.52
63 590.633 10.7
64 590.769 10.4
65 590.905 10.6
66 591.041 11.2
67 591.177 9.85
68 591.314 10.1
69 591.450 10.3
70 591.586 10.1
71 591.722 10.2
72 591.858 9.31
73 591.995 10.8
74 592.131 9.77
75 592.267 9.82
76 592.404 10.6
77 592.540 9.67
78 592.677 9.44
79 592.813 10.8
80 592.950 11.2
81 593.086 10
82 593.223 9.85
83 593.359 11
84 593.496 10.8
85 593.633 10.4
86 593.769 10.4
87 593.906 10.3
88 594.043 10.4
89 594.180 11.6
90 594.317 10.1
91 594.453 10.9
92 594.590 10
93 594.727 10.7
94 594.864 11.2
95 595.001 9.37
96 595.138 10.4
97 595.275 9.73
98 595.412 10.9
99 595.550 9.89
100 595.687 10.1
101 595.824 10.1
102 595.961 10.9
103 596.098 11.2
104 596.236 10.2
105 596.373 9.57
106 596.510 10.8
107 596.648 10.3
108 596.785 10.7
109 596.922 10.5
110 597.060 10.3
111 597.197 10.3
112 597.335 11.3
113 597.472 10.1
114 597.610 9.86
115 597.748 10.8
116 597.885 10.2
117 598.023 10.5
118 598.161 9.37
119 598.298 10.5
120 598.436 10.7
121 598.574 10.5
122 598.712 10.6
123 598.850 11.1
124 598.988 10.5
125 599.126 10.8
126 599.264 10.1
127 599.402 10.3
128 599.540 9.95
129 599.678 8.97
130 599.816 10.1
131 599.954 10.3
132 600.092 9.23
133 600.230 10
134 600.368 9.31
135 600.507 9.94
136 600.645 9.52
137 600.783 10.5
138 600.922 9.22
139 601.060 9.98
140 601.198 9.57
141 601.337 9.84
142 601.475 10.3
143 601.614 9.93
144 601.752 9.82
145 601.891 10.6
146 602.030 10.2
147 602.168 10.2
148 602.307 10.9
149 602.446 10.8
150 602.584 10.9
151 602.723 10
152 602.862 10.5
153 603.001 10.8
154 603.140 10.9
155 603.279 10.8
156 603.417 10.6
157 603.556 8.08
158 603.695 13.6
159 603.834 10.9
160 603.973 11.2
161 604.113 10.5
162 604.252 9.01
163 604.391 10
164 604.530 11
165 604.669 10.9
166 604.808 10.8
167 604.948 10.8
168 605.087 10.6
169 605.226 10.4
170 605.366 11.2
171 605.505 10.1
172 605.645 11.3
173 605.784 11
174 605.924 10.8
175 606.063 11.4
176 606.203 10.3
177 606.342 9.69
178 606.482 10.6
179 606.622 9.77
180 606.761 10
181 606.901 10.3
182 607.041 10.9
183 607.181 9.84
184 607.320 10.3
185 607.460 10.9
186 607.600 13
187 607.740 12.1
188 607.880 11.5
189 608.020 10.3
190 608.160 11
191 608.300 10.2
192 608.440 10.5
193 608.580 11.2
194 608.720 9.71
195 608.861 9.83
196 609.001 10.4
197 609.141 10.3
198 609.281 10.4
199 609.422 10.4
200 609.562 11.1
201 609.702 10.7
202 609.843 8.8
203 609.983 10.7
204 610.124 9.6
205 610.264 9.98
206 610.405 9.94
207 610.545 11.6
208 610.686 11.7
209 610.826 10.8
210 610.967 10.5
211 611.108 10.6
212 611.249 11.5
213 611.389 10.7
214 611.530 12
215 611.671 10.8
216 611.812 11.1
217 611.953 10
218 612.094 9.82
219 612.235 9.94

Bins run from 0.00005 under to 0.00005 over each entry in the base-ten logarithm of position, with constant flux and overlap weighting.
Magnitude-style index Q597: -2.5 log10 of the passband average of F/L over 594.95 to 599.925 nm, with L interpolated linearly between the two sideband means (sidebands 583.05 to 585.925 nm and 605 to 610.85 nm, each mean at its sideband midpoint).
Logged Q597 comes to 0.03 mag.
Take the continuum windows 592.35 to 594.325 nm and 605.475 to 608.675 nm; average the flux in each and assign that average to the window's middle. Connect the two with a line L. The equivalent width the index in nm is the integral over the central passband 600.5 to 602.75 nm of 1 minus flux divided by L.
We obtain 0.10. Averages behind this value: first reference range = 10.4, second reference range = 10.7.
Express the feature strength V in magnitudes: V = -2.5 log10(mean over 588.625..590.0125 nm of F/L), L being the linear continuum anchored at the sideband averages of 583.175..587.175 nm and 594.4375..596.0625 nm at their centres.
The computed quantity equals 0.254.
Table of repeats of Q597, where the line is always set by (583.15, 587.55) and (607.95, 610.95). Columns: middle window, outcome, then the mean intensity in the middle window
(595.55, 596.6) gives 0.01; 10.4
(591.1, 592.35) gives 0.05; 10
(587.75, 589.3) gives 0.17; 8.96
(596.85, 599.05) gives 0.00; 10.4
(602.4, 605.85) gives -0.02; 10.7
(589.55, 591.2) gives 0.09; 9.65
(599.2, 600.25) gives 0.06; 9.87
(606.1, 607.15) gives 0.02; 10.2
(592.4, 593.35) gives 0.03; 10.3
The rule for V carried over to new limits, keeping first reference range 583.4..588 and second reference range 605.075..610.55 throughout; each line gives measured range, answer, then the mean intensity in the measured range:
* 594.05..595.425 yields 0.00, 10.5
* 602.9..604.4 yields -0.01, 10.6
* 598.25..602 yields 0.05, 10.1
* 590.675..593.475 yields 0.02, 10.3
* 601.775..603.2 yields 0.00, 10.5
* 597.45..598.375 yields 0.03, 10.2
